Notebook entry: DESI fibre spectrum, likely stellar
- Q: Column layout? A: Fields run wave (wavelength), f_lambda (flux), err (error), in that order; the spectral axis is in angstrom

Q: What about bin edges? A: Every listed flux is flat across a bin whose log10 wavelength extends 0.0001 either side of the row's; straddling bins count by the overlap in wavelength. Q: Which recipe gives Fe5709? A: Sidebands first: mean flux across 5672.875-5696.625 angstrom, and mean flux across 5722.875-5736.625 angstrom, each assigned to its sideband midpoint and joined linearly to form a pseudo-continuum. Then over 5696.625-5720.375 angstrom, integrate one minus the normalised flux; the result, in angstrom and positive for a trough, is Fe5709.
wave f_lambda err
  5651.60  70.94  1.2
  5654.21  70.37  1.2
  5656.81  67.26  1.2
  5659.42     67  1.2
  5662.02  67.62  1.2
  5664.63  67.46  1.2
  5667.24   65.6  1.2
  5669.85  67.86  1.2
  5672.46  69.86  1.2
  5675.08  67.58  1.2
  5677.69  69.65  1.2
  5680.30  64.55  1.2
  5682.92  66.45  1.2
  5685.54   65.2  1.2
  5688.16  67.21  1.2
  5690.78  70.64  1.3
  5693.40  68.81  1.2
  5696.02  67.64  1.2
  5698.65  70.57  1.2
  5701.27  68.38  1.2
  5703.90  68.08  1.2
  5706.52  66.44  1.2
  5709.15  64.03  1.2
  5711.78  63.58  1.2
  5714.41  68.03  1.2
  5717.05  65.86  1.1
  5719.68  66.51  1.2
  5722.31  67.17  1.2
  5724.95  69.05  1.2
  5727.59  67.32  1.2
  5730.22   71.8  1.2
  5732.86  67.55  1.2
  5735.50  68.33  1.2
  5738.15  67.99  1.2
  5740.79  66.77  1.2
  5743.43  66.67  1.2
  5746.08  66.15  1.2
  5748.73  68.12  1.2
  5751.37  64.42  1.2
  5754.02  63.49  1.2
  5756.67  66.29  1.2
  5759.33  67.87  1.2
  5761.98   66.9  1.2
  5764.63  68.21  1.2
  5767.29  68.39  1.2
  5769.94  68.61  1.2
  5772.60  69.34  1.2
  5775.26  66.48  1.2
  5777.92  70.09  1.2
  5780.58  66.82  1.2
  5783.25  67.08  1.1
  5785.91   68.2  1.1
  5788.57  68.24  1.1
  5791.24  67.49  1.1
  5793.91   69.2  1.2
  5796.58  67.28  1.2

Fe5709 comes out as 0.5 angstrom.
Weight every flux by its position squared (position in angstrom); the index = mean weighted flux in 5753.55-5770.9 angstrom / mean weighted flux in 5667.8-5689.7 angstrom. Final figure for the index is 1.0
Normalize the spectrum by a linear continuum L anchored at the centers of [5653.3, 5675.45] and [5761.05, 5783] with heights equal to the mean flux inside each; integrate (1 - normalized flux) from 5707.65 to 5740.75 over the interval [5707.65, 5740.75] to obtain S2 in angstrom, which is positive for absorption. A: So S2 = 0.34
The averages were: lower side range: 67.8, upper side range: 68.1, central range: 67.2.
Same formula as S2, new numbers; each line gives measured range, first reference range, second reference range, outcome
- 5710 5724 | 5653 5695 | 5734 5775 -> 0.2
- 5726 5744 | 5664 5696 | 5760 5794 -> -0.1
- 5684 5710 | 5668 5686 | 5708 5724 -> -0.4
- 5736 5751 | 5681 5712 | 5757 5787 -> 0.1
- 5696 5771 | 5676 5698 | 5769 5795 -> 0.7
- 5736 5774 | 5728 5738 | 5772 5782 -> 0.8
